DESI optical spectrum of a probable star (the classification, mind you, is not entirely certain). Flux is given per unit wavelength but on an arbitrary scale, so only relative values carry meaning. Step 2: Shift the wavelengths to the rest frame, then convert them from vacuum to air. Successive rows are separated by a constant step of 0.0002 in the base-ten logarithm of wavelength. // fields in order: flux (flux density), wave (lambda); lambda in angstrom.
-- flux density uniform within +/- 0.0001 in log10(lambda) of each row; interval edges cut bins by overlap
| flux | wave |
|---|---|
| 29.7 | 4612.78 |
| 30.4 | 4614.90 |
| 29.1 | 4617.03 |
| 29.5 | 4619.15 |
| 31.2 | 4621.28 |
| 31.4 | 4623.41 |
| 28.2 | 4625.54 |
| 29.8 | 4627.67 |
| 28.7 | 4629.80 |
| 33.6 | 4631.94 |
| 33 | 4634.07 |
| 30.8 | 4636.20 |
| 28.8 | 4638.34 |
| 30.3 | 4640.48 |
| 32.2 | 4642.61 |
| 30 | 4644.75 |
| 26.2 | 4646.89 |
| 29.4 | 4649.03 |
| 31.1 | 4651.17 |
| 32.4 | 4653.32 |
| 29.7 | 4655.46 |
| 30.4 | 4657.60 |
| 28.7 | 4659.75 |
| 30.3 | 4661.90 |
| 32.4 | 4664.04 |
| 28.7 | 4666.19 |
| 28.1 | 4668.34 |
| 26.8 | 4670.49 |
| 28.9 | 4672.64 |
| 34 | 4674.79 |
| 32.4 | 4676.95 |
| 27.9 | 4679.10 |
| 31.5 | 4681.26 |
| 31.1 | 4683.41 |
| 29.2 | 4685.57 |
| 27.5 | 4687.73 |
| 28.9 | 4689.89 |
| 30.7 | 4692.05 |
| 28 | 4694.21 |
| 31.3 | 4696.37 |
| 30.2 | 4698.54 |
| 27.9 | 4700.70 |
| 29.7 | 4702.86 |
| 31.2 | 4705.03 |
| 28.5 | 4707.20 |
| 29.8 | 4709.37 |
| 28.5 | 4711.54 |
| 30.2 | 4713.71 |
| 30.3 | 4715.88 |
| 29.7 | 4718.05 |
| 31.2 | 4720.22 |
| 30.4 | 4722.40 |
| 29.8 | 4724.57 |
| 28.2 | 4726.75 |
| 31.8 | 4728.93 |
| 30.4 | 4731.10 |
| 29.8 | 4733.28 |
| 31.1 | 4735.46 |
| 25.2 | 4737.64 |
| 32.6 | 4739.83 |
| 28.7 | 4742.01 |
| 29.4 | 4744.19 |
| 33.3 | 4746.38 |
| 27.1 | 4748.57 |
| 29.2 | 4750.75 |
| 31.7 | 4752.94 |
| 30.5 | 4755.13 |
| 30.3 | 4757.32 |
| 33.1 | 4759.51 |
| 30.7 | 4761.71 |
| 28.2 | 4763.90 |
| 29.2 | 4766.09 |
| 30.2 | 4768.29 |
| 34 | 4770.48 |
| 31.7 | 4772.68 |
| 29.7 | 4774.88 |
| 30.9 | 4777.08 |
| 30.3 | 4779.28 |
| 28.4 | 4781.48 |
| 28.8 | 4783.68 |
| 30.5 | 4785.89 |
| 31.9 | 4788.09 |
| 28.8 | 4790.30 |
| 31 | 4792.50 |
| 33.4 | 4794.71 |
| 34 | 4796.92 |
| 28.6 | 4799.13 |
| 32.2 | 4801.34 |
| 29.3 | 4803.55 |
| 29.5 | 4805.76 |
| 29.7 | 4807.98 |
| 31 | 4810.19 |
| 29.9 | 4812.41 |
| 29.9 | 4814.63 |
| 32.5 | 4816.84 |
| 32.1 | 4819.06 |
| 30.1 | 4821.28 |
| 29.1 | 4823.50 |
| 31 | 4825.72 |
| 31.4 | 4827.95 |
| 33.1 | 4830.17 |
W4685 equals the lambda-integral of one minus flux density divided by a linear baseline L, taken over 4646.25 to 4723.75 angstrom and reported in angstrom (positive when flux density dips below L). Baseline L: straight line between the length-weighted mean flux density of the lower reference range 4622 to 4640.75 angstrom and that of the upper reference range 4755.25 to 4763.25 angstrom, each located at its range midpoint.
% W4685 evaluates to 2.3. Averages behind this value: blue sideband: 30.5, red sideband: 31.1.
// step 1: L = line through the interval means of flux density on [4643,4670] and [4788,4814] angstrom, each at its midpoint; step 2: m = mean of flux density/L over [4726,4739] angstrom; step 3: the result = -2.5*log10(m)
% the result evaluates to 0.027 mag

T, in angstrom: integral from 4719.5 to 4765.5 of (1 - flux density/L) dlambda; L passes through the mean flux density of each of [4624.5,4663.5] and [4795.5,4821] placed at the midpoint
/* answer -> 0.7 angstrom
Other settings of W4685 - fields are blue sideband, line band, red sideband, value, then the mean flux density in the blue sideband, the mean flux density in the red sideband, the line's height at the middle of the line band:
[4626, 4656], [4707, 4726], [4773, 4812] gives 0.4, 30.4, 30.5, 30.4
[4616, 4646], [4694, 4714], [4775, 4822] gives 0.6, 30.5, 30.6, 30.5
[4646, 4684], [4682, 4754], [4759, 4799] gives 1.3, 30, 30.7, 30.3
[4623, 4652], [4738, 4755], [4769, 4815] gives 0.2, 30.2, 30.6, 30.5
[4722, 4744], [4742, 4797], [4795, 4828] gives -0.6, 29.8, 30.7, 30.2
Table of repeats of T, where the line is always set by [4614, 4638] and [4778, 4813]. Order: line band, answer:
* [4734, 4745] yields 0.38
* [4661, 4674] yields 0.50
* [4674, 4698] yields 0.22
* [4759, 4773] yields -0.19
